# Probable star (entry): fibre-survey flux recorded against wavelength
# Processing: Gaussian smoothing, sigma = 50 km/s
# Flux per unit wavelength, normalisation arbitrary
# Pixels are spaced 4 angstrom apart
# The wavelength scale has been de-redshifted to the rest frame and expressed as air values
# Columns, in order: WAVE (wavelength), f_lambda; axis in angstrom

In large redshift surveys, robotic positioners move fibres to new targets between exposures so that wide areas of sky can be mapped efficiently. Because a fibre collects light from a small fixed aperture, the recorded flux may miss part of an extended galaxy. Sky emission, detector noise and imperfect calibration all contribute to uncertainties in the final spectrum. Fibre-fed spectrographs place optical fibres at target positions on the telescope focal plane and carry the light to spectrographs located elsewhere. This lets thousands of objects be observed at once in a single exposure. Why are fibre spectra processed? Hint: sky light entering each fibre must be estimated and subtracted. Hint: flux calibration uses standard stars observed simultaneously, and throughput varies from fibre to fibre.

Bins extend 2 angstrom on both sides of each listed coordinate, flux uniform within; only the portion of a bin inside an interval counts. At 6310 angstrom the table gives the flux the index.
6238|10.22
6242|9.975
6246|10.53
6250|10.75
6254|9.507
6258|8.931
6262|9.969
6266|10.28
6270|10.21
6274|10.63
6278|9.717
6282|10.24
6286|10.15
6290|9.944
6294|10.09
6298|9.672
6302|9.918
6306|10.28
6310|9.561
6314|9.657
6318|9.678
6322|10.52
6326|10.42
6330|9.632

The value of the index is 9.561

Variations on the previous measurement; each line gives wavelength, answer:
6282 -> 10.24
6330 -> 9.632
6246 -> 10.53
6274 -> 10.63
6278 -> 9.717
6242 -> 9.975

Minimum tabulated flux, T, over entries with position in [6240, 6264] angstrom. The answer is 8.931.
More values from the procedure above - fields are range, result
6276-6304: 9.672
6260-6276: 9.969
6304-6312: 9.561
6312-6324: 9.657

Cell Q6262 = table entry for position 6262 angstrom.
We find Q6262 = 9.969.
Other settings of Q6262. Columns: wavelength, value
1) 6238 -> 10.22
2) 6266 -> 10.28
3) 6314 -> 9.657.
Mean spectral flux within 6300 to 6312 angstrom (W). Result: 9.92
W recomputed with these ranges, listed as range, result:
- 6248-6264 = 9.79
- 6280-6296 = 10.1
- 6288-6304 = 9.91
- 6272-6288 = 10.2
